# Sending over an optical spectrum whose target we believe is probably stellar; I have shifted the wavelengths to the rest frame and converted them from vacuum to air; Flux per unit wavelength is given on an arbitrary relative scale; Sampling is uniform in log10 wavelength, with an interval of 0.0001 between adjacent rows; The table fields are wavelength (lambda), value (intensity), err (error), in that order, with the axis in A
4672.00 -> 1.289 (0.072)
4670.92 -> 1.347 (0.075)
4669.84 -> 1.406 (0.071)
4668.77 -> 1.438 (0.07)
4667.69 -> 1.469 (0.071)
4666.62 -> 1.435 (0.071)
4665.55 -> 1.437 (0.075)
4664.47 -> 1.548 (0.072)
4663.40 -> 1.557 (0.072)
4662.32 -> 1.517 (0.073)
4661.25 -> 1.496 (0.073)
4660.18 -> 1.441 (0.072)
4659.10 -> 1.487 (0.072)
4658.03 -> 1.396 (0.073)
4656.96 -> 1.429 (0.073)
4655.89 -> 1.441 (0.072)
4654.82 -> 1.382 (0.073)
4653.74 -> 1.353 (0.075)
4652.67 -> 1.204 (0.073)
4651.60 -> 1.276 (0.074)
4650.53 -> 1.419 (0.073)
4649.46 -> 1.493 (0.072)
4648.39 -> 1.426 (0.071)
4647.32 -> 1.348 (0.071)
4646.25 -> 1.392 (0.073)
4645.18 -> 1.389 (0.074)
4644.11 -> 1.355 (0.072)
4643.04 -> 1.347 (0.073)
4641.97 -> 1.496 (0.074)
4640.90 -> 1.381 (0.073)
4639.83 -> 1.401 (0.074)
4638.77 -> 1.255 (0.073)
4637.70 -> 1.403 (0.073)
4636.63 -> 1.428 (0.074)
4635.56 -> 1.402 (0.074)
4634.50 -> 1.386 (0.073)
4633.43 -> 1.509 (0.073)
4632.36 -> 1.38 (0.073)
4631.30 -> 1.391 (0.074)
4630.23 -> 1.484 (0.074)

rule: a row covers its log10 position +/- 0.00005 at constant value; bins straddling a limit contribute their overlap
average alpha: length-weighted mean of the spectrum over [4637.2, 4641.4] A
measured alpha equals 1.36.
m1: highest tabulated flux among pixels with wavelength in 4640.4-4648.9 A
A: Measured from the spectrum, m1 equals 1.496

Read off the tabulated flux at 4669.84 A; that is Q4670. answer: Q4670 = 1.406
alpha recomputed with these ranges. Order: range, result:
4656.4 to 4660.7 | 1.44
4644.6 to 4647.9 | 1.38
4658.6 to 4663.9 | 1.5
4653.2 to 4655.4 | 1.37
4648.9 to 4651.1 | 1.45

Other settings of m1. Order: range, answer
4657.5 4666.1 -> 1.557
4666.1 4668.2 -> 1.469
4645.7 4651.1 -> 1.493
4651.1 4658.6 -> 1.441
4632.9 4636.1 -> 1.509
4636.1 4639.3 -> 1.428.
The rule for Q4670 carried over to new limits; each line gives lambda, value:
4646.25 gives 1.392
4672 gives 1.289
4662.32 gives 1.517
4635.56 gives 1.402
